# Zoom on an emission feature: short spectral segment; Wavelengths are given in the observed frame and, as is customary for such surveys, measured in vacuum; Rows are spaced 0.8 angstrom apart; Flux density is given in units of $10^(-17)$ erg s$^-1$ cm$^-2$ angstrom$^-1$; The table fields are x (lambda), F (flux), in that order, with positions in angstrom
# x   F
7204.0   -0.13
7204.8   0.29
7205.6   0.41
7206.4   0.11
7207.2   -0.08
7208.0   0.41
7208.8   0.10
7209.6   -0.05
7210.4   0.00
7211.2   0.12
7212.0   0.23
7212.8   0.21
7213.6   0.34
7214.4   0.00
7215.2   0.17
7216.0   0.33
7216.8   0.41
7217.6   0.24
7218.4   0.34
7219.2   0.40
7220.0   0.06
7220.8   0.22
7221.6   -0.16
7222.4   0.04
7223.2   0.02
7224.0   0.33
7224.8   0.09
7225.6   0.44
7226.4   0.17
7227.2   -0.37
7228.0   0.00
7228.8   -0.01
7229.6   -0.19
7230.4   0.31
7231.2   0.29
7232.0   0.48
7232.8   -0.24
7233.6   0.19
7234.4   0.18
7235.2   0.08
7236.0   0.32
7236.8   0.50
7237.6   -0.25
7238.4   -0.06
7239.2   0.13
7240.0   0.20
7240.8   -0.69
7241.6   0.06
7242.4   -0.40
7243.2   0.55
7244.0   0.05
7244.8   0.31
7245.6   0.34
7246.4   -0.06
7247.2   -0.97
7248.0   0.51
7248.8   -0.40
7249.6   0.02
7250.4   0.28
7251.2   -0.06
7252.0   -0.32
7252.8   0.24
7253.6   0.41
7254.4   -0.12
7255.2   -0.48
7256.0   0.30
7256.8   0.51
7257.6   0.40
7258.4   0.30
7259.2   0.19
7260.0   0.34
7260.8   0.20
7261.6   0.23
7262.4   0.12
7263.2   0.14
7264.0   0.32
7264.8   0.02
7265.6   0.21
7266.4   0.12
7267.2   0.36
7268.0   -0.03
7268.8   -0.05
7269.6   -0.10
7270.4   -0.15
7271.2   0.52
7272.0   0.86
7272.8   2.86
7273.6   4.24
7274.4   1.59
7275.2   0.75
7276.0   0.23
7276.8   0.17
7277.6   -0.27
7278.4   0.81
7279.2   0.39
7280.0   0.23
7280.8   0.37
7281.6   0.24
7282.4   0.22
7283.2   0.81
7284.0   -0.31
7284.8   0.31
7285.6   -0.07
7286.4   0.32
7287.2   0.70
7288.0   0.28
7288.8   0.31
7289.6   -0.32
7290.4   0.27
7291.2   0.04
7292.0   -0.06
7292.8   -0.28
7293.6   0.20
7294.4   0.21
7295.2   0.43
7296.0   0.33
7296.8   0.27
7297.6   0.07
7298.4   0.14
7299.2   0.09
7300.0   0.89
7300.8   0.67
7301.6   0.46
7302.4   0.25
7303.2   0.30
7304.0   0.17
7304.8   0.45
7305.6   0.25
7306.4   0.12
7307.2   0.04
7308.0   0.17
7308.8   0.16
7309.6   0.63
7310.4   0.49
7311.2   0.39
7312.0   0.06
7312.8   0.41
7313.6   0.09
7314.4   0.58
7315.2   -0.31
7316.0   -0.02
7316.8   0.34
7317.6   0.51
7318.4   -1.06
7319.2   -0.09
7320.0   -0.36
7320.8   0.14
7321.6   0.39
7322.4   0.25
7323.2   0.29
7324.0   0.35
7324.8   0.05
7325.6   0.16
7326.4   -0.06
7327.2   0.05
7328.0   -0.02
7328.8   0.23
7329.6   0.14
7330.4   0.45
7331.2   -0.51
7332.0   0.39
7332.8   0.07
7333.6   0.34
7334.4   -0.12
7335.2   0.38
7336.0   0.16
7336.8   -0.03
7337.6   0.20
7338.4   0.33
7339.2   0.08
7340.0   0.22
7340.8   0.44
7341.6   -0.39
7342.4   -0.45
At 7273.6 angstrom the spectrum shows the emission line H-alpha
